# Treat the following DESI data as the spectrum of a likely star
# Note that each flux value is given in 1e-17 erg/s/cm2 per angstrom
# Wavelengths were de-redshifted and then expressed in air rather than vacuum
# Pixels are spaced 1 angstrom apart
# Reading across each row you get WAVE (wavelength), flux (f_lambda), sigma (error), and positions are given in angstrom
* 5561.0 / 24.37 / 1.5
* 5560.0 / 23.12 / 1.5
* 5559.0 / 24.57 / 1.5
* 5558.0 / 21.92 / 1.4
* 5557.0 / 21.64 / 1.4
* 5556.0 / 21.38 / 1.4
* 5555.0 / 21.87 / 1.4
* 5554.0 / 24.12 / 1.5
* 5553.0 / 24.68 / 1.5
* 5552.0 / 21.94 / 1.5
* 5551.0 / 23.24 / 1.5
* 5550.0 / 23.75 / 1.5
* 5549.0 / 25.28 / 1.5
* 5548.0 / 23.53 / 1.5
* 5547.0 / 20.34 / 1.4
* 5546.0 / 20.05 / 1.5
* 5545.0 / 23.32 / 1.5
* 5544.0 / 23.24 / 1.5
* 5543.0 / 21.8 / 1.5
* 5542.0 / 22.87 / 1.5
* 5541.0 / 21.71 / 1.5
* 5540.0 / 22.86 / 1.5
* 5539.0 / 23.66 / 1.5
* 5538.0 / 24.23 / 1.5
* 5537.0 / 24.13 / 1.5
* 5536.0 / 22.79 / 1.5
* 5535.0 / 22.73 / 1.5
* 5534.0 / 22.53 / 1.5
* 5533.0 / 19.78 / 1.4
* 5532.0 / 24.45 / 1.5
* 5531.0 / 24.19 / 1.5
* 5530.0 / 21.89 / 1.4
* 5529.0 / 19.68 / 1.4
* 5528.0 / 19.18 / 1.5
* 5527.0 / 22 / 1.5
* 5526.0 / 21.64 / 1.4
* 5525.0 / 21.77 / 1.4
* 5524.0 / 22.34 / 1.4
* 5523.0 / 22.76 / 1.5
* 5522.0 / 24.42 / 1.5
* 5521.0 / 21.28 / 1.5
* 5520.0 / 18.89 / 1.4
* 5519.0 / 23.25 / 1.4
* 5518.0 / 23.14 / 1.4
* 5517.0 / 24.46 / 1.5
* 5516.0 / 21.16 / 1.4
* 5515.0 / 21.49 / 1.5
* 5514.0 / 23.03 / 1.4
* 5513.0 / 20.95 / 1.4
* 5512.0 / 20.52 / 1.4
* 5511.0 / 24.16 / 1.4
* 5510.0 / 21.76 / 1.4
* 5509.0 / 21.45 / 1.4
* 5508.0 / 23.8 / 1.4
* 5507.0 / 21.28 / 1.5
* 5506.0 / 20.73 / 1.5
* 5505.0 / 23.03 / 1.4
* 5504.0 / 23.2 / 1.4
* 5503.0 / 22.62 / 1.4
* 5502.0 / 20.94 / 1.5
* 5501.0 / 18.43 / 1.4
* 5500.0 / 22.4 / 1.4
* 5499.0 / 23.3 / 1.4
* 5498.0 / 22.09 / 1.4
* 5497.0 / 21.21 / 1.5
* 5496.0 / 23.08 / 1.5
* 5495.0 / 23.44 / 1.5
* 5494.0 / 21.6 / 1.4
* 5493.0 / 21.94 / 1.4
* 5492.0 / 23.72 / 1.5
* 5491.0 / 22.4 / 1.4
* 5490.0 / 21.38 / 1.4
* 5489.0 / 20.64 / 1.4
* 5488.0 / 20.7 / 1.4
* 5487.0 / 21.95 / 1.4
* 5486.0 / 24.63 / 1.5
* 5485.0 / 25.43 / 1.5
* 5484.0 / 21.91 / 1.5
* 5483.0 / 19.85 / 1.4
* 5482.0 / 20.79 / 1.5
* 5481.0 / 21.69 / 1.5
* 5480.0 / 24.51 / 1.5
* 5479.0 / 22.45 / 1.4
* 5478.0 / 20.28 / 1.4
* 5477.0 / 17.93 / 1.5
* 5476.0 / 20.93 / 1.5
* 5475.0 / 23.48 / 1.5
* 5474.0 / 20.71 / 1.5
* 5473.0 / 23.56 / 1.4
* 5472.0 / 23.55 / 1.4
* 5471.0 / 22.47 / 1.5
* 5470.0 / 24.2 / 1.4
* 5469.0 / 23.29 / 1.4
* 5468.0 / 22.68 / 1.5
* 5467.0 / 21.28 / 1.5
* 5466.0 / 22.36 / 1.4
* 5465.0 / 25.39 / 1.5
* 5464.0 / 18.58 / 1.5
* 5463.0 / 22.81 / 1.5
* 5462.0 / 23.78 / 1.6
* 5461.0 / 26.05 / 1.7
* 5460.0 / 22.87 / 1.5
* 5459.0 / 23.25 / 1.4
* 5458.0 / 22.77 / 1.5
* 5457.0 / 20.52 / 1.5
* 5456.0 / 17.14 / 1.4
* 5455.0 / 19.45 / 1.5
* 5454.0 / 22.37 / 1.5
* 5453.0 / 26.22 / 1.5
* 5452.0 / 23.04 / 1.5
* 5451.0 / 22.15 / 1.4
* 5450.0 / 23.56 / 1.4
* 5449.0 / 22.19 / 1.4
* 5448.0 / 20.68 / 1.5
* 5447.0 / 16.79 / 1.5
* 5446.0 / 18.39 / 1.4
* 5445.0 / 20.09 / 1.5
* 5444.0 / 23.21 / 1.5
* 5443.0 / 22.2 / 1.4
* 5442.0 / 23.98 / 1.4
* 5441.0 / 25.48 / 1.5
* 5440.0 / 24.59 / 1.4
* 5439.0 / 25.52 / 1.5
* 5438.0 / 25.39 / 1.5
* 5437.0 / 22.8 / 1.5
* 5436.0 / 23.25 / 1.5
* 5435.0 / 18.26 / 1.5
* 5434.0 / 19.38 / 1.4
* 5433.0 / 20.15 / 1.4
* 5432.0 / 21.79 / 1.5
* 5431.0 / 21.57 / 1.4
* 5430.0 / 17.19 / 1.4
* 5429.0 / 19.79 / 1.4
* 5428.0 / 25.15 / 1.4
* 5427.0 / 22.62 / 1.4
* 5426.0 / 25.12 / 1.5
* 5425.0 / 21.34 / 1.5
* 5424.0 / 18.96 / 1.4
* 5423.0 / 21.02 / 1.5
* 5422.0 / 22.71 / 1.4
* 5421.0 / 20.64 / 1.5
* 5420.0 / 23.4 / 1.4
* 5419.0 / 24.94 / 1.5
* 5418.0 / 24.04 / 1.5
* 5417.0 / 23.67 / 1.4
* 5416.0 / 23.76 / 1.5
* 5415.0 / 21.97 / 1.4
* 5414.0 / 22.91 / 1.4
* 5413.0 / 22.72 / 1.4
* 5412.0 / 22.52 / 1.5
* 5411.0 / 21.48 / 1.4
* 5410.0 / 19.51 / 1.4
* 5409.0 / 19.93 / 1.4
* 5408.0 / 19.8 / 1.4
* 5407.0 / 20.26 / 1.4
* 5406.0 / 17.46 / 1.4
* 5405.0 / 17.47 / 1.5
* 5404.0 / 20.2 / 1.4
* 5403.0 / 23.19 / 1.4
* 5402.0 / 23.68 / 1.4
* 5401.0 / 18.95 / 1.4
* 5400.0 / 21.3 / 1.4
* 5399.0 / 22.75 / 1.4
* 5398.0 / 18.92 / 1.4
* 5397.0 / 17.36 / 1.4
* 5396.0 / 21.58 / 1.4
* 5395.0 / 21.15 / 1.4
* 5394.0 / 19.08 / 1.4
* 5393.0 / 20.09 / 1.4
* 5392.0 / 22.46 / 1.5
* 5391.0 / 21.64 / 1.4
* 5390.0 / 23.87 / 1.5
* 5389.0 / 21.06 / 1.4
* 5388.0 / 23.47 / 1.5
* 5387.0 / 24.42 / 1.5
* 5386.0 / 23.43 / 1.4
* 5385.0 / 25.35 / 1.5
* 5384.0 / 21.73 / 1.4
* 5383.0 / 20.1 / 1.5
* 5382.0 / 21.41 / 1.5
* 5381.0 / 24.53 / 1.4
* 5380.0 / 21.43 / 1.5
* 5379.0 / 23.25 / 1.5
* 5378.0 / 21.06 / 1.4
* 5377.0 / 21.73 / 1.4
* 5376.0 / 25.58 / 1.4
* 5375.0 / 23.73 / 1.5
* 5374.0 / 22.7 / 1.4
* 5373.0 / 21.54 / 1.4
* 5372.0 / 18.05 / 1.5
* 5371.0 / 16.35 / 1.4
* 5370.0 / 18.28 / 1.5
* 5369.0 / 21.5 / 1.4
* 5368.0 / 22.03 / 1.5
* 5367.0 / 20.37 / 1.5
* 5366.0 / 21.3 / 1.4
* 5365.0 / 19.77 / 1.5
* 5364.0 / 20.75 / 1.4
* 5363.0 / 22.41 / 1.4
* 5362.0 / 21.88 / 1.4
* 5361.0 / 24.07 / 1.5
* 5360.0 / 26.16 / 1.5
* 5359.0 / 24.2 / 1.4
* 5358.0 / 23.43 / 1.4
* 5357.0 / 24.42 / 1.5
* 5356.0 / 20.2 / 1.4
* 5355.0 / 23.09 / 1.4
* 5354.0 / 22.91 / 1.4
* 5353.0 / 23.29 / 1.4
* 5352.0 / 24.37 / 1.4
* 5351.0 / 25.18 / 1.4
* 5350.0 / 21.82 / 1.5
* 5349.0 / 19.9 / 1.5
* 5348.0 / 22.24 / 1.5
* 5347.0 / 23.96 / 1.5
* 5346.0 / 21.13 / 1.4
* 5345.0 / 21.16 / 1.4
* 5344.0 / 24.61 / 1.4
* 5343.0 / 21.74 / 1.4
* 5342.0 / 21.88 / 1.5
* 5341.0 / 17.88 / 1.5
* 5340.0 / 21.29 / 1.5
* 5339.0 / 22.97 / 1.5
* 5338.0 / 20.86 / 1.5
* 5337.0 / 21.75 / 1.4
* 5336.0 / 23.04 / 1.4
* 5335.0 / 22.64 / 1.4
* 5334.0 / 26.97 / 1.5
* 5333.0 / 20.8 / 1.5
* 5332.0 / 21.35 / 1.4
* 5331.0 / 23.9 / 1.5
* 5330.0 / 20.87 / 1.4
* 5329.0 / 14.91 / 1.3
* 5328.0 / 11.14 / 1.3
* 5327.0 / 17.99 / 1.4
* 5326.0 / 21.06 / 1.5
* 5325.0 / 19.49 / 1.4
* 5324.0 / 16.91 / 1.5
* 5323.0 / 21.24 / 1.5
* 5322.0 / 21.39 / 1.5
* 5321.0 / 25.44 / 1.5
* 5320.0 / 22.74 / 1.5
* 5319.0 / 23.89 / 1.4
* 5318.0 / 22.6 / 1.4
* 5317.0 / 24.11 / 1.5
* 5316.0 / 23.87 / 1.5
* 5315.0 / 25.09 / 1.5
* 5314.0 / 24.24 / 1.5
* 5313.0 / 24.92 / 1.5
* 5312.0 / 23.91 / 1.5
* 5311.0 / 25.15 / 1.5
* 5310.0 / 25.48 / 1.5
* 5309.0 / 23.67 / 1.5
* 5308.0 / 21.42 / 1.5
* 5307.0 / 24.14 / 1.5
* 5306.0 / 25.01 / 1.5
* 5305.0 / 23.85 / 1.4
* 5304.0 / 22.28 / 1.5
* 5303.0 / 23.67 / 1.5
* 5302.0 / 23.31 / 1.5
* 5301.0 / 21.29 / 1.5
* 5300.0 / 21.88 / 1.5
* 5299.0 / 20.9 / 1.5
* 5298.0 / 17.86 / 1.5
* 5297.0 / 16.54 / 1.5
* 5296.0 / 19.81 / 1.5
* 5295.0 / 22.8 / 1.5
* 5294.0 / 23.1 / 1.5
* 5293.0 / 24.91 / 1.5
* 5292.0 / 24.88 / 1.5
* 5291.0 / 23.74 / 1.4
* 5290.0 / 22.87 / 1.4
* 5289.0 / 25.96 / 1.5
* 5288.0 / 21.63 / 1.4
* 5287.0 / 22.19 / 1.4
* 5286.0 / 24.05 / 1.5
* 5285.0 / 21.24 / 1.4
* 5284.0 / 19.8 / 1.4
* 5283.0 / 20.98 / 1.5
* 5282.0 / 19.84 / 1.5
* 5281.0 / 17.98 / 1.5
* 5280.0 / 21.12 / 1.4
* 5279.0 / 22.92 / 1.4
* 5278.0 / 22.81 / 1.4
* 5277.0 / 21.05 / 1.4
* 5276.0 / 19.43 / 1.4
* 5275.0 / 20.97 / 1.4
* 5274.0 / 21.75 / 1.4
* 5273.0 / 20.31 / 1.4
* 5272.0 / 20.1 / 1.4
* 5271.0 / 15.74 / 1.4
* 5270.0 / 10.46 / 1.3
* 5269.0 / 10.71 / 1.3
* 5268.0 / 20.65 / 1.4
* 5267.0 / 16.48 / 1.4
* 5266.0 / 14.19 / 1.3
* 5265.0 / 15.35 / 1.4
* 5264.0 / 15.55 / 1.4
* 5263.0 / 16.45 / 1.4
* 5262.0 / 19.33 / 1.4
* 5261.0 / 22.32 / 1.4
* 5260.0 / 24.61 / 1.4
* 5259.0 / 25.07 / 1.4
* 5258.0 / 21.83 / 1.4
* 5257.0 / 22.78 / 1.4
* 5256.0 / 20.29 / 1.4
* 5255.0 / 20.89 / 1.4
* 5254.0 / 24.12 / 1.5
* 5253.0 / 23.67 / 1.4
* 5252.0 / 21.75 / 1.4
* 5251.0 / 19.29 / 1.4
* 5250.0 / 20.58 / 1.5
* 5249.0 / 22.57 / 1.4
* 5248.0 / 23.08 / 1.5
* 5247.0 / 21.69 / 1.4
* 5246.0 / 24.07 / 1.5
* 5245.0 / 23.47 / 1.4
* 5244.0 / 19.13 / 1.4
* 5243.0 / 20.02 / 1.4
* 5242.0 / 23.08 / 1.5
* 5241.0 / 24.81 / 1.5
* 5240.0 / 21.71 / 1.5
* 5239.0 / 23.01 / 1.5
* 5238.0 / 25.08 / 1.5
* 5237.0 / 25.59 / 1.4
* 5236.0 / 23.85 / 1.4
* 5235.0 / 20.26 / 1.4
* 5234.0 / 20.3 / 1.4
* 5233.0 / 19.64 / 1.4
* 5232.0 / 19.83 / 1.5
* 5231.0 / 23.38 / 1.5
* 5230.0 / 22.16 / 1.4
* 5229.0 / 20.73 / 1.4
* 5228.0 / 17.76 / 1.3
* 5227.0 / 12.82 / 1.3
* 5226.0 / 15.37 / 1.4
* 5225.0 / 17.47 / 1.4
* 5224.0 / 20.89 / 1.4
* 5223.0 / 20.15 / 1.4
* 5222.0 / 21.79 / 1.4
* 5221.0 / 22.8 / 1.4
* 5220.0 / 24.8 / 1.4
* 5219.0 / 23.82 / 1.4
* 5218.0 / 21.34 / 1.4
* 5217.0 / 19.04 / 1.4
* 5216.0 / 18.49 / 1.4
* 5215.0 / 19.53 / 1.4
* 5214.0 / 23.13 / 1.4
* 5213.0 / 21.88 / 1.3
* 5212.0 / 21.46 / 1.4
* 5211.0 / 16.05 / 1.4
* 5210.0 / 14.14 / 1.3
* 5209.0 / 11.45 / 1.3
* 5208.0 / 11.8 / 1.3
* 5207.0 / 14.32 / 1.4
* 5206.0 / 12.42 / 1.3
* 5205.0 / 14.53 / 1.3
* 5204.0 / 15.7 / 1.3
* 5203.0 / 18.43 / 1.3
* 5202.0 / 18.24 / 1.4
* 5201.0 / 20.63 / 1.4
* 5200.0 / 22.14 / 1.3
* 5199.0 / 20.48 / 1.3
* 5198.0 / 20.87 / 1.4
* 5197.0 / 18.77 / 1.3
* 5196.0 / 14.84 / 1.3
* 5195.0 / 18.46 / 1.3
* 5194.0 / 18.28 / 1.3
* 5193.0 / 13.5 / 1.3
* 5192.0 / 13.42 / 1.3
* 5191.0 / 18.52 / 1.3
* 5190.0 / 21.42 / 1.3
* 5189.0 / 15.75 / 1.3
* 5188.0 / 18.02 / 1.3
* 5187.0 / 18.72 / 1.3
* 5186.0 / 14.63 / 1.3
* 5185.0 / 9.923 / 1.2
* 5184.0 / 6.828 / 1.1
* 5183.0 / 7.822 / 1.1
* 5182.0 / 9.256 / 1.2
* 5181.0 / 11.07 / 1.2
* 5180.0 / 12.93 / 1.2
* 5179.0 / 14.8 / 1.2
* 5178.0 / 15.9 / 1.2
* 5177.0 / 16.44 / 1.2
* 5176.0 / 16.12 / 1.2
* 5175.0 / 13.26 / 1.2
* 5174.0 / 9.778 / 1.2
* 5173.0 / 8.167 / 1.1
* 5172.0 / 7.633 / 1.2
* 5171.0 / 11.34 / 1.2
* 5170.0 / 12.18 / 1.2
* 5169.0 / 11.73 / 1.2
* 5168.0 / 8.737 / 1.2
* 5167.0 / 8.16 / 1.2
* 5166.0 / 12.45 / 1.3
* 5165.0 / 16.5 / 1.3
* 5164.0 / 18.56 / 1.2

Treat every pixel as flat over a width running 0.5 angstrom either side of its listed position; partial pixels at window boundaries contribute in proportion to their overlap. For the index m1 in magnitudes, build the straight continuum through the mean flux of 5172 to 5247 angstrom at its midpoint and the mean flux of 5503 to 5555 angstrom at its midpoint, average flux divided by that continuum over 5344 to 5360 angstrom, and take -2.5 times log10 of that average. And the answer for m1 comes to -0.15 mag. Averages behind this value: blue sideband 17.9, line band 22.9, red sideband 22.4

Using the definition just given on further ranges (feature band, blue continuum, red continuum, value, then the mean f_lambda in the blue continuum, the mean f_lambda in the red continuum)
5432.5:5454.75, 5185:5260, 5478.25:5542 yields -0.03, 19.8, 22.2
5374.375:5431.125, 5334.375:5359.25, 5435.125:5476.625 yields 0.03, 22.4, 22.5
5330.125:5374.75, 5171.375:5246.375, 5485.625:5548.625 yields -0.11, 17.8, 22.2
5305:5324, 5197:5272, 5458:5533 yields -0.15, 19.8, 22.2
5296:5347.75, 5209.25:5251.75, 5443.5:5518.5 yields -0.03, 20.9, 22.1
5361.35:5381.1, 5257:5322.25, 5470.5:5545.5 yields 0.02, 21.5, 22.2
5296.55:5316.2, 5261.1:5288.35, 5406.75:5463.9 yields -0.17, 19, 22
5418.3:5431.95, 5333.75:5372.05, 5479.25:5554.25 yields 0.01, 22.1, 22.3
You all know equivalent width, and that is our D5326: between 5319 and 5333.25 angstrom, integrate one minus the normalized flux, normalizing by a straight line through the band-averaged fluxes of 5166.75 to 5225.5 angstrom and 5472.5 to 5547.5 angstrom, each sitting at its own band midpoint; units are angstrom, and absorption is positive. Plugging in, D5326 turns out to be -1.2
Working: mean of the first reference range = 16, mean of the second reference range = 22.1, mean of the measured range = 20.1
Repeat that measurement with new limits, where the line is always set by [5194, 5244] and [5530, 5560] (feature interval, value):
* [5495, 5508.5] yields 0.2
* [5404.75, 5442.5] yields -0.6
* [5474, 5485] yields 0.3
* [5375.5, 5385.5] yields -0.7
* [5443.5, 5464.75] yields 0.2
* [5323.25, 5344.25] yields 0.1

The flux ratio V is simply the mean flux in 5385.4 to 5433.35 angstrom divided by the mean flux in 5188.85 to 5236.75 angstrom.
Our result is 1.1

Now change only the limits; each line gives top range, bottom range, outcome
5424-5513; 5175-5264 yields 1.17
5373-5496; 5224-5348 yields 1.03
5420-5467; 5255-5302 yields 1.08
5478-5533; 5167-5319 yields 1.14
